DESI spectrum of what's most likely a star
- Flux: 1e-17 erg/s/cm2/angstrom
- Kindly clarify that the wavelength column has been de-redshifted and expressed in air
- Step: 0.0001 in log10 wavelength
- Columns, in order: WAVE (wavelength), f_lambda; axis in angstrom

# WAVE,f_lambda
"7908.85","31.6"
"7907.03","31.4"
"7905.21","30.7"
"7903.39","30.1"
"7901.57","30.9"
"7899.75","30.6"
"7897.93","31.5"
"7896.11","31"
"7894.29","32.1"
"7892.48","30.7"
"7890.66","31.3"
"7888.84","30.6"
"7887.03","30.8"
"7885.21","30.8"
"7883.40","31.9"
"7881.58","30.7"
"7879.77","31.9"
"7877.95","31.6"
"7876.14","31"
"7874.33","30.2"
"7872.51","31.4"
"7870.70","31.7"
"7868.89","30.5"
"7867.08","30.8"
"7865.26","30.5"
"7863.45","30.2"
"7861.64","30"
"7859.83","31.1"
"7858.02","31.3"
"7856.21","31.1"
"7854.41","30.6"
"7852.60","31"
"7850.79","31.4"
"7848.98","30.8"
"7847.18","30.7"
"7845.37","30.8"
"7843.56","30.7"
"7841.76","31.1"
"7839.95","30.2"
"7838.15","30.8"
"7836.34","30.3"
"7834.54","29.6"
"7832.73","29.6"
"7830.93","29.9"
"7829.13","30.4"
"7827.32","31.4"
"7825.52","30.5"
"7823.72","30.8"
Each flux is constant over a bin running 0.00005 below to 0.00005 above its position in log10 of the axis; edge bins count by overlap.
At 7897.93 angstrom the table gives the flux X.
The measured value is 31.5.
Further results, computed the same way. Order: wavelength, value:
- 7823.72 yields 30.8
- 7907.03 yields 31.4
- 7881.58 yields 30.7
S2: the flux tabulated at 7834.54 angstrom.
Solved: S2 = 29.6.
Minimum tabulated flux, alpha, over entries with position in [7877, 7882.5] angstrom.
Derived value 30.7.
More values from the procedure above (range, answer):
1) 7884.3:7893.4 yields 30.6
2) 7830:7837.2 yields 29.6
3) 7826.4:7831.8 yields 29.9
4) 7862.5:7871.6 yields 30.2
